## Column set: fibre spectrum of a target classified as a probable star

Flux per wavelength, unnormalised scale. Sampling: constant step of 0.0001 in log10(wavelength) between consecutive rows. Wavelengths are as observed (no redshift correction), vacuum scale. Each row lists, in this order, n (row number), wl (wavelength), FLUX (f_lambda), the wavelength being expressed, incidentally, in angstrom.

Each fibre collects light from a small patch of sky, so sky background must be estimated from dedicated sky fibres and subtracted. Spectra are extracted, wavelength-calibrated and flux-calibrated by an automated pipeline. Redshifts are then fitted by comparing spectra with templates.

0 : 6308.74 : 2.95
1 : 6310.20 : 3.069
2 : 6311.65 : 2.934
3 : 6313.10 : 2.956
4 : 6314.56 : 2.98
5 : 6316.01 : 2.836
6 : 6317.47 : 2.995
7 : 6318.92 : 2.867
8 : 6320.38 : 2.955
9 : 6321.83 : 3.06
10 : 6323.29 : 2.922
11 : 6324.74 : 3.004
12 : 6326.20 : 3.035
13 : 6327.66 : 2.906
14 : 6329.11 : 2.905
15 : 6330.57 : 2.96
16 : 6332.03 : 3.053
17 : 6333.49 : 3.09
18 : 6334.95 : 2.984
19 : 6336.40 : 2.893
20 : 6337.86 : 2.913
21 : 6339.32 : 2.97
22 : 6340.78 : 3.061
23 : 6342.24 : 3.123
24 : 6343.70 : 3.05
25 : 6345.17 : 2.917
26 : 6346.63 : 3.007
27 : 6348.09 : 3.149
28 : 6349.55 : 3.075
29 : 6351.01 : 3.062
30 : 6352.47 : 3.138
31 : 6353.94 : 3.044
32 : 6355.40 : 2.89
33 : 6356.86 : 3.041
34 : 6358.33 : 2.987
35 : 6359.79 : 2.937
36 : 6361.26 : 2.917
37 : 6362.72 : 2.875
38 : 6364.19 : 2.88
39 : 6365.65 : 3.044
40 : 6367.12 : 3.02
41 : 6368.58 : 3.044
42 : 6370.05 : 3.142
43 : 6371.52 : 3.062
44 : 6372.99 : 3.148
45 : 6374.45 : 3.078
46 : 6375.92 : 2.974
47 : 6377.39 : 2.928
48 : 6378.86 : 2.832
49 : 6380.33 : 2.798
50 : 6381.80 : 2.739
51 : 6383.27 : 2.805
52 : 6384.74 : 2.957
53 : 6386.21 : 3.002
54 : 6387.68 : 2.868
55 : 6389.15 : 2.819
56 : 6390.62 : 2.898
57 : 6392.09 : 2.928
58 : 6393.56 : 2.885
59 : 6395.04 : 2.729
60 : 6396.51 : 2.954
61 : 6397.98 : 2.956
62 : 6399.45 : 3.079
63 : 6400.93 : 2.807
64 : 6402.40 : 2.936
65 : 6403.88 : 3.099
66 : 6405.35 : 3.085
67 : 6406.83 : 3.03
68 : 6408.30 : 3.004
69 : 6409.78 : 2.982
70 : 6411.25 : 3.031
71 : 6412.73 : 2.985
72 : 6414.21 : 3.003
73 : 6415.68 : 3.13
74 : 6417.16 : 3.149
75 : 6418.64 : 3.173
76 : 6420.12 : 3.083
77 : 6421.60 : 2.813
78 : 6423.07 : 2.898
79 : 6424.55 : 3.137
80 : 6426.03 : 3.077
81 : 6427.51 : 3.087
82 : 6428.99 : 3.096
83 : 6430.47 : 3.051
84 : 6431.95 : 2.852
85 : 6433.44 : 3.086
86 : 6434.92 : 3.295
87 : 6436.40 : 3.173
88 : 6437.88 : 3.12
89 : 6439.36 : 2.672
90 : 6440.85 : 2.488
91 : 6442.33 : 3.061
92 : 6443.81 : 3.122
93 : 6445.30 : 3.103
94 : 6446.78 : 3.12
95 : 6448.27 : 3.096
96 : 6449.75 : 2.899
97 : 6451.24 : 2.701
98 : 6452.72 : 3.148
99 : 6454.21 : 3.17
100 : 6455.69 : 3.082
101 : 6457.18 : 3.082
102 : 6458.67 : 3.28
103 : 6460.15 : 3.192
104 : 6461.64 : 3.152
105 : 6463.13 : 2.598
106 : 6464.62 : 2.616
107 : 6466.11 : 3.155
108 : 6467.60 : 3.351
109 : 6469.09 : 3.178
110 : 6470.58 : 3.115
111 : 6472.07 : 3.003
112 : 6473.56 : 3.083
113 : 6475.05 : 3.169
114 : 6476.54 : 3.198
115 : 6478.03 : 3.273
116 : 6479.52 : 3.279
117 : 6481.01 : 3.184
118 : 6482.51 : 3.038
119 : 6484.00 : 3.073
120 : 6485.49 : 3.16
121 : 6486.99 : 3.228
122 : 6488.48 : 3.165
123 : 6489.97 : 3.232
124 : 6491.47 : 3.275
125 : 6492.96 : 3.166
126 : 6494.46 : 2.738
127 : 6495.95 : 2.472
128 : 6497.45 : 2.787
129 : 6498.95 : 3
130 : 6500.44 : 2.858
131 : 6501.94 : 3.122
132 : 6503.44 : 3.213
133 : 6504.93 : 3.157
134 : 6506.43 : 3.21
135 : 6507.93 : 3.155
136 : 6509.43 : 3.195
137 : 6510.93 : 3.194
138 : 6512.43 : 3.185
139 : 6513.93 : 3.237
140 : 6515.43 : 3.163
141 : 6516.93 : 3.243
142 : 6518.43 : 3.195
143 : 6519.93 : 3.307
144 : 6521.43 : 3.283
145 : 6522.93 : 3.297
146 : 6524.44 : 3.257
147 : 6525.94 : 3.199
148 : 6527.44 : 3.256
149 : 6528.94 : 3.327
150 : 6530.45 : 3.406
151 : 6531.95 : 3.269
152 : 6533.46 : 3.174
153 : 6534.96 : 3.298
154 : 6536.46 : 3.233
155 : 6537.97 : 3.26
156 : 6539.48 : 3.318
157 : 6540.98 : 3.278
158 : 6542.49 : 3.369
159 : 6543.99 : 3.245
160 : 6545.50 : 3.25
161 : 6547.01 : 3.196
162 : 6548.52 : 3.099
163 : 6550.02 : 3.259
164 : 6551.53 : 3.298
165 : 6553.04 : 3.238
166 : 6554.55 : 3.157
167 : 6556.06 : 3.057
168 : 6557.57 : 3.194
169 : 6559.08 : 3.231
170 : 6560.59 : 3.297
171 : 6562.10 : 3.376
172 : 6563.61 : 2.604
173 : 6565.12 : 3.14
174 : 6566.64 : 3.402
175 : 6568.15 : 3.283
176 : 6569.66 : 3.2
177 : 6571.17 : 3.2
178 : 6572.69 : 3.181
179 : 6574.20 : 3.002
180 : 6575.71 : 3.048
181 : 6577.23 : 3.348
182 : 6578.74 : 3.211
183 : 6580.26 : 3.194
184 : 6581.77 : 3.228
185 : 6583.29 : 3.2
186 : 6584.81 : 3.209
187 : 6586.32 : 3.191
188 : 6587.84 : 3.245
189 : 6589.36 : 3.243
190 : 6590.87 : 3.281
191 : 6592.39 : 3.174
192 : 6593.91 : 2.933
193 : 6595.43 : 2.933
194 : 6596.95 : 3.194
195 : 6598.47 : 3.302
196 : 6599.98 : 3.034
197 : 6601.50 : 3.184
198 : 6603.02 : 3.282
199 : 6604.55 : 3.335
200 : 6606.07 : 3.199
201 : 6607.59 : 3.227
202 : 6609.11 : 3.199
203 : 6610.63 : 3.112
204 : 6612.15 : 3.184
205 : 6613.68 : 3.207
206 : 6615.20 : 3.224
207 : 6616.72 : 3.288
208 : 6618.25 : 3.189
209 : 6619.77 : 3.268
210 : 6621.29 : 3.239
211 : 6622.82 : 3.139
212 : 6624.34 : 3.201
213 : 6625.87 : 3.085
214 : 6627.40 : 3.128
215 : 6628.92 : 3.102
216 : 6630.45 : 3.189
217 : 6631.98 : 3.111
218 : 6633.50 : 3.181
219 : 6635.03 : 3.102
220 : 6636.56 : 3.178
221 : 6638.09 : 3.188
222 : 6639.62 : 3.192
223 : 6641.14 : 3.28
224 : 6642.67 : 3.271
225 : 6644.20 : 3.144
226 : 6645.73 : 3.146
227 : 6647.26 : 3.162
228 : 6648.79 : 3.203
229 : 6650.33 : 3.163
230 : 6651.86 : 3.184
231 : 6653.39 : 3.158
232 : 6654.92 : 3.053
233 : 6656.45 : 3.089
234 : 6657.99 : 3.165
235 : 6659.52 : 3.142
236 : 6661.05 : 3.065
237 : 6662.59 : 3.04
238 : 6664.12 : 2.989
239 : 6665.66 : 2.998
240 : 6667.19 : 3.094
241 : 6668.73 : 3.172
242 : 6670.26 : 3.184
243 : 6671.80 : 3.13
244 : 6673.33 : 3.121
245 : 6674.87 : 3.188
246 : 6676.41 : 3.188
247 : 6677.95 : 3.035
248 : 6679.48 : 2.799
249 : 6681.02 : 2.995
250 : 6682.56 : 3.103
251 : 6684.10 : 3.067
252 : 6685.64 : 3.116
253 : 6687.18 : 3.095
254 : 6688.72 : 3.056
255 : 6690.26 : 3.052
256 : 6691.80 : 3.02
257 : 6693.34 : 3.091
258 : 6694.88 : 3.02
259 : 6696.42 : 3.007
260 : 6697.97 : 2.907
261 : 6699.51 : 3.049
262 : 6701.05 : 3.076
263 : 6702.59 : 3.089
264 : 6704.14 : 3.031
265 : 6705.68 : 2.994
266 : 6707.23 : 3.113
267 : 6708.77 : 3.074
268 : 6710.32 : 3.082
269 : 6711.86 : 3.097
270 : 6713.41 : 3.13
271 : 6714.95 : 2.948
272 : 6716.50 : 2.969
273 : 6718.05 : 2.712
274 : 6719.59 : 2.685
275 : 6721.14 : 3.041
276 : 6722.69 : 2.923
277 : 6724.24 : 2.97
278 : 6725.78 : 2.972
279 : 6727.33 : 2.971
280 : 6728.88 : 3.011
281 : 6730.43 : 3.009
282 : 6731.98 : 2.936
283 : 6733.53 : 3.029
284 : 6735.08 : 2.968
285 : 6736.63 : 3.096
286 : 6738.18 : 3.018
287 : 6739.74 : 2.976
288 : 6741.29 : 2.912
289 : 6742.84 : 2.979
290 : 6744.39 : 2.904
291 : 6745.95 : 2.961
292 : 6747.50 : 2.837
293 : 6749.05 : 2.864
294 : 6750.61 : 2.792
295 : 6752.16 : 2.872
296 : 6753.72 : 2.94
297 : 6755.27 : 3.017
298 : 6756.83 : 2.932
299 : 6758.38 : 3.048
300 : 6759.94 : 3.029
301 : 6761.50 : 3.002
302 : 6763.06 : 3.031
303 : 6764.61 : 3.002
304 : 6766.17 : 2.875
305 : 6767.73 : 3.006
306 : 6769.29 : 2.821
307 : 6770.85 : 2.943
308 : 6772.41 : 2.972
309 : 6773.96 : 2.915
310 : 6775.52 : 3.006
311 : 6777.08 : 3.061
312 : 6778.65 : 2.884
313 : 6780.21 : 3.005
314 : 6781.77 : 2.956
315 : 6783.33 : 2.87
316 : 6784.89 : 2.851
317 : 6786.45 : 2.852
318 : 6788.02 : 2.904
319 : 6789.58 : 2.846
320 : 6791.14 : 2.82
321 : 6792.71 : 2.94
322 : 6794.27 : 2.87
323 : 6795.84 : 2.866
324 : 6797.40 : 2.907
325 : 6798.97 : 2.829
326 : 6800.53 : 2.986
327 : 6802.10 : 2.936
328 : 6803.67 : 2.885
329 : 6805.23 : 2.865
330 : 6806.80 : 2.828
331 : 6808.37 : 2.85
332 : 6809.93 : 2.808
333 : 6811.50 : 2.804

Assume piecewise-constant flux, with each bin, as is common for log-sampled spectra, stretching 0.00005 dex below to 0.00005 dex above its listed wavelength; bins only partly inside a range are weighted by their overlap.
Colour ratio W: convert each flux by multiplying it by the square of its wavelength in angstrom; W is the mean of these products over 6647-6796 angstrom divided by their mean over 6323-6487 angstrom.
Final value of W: 1.10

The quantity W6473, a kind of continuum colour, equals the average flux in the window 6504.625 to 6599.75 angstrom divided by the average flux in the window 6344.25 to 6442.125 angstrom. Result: 1.1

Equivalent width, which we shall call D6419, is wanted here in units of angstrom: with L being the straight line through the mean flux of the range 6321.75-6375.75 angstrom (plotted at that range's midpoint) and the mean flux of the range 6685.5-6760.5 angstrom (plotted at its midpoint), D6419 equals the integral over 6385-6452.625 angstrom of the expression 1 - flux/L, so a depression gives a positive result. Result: 0.31 angstrom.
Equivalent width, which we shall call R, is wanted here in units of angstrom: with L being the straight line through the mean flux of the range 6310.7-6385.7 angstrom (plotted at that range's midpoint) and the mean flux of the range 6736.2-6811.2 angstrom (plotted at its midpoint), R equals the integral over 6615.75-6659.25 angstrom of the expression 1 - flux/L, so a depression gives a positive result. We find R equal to -3.4 angstrom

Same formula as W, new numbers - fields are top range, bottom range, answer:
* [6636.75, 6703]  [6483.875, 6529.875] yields 1.04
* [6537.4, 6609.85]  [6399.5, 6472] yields 1.10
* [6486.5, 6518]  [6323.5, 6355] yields 1.08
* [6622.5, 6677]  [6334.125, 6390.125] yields 1.15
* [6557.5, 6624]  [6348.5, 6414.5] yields 1.15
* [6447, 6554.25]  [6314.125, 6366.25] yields 1.11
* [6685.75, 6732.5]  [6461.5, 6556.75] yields 1.01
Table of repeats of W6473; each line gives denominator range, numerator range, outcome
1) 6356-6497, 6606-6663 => 1.05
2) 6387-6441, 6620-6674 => 1.05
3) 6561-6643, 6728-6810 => 0.92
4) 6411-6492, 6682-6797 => 0.97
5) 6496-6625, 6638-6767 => 0.95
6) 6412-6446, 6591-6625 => 1.05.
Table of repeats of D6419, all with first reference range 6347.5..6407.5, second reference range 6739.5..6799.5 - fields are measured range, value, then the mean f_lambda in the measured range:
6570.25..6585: -1.2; 3.18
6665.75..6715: -2.2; 3.07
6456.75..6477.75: -0.9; 3.09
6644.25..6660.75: -1.2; 3.14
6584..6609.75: -2.1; 3.19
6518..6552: -3.6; 3.26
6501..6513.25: -0.9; 3.17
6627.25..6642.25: -1.2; 3.17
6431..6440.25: -0.2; 3.02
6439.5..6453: 0.0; 2.95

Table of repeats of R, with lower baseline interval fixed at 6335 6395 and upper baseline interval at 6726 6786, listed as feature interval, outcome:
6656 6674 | -0.9 angstrom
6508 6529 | -1.9 angstrom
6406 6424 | -0.3 angstrom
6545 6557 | -0.9 angstrom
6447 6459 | -0.3 angstrom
